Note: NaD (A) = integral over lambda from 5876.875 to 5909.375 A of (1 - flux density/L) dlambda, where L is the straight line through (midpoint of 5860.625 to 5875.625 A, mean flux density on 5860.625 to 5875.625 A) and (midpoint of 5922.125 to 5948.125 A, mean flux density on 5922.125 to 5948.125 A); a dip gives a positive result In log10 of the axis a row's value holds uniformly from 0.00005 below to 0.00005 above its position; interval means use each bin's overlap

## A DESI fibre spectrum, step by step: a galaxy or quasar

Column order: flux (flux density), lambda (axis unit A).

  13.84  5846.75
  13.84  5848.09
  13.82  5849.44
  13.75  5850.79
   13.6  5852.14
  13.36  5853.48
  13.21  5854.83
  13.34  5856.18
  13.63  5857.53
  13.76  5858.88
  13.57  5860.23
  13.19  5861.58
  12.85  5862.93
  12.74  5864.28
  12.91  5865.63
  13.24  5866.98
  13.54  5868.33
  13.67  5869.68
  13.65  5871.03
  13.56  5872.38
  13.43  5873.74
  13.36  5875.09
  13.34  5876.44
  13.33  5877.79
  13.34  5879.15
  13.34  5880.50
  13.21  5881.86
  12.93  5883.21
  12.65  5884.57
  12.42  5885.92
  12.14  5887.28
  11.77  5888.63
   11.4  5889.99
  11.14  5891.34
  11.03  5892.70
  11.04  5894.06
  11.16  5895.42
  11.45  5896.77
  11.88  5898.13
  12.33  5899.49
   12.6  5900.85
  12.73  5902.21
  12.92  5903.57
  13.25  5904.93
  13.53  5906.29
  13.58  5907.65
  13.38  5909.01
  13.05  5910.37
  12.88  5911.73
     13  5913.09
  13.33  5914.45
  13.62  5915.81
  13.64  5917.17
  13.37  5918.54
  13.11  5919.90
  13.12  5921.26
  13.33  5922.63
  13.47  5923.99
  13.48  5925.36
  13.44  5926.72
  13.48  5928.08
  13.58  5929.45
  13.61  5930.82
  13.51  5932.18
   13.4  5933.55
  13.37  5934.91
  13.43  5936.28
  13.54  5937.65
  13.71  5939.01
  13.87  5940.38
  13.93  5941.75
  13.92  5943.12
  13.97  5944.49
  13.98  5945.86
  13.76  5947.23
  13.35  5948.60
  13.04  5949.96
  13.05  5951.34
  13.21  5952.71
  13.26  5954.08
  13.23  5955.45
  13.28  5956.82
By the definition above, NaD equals 2.4 A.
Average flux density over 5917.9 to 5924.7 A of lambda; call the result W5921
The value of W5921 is 13.3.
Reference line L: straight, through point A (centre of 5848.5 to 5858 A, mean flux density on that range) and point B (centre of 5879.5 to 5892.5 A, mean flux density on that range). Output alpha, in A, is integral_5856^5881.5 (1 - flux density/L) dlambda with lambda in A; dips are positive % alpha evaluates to -0.8 A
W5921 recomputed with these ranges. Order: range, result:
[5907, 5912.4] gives 13.2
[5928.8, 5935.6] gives 13.5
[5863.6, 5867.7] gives 13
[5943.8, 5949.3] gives 13.8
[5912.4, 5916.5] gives 13.3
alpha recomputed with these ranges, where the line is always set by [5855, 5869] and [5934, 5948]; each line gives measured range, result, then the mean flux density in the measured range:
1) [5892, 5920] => 1.7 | 12.7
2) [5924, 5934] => 0.1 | 13.5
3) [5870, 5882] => -0.1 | 13.4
